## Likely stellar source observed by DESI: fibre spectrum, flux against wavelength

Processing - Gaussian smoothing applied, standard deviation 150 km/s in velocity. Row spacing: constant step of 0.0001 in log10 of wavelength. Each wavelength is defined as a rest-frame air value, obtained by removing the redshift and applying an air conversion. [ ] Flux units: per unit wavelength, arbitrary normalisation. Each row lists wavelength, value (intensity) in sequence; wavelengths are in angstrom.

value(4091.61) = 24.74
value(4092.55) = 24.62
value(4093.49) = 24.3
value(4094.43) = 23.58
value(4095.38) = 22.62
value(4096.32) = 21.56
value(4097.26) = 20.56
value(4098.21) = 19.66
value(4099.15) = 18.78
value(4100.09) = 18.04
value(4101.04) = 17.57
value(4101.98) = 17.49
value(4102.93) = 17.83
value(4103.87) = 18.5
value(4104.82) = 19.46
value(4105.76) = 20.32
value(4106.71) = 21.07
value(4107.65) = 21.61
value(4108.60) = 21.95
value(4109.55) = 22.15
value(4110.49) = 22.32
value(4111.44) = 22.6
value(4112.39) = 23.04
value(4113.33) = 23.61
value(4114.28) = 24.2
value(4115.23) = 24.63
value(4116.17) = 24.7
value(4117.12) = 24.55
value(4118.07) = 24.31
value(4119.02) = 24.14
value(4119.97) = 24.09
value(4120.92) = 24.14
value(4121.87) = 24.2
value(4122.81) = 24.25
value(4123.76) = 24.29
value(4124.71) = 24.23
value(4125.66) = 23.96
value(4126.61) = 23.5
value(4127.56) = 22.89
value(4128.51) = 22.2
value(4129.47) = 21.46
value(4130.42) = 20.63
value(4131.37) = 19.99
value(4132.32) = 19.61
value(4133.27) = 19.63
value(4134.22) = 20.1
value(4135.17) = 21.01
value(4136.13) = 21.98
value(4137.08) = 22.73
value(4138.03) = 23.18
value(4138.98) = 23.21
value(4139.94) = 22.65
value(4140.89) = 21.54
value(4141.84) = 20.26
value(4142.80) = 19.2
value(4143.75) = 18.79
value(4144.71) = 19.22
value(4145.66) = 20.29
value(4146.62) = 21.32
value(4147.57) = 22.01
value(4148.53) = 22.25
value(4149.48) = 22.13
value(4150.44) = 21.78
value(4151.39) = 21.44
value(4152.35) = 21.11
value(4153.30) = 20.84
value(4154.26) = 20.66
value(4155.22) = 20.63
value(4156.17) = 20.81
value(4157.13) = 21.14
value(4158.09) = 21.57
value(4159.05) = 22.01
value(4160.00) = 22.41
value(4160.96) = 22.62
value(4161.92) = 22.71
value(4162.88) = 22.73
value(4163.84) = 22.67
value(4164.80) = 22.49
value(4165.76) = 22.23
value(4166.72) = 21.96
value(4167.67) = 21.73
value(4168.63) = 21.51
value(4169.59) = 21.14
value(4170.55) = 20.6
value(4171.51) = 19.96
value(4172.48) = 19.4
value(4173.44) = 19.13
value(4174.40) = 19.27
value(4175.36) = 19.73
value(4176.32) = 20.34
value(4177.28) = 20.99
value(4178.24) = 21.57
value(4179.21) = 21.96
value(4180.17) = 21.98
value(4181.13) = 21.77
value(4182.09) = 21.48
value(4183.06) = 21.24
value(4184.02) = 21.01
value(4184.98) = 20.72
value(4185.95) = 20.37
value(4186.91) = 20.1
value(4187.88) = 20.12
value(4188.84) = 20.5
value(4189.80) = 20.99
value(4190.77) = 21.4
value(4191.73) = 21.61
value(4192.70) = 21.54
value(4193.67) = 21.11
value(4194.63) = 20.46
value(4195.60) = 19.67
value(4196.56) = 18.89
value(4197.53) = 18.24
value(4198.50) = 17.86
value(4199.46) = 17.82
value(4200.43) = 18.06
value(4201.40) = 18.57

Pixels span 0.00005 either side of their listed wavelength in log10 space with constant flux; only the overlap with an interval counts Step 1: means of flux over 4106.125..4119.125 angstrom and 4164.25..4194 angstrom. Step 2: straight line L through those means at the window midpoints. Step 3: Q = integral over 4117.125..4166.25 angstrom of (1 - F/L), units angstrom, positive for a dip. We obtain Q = 0.51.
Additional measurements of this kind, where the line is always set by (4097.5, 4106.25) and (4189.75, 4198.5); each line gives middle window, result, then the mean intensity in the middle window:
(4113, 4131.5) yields -4.4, 23.6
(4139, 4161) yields -1.9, 21.2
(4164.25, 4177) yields -0.6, 20.8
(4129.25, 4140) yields -1.2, 21.3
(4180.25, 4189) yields -0.3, 20.9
